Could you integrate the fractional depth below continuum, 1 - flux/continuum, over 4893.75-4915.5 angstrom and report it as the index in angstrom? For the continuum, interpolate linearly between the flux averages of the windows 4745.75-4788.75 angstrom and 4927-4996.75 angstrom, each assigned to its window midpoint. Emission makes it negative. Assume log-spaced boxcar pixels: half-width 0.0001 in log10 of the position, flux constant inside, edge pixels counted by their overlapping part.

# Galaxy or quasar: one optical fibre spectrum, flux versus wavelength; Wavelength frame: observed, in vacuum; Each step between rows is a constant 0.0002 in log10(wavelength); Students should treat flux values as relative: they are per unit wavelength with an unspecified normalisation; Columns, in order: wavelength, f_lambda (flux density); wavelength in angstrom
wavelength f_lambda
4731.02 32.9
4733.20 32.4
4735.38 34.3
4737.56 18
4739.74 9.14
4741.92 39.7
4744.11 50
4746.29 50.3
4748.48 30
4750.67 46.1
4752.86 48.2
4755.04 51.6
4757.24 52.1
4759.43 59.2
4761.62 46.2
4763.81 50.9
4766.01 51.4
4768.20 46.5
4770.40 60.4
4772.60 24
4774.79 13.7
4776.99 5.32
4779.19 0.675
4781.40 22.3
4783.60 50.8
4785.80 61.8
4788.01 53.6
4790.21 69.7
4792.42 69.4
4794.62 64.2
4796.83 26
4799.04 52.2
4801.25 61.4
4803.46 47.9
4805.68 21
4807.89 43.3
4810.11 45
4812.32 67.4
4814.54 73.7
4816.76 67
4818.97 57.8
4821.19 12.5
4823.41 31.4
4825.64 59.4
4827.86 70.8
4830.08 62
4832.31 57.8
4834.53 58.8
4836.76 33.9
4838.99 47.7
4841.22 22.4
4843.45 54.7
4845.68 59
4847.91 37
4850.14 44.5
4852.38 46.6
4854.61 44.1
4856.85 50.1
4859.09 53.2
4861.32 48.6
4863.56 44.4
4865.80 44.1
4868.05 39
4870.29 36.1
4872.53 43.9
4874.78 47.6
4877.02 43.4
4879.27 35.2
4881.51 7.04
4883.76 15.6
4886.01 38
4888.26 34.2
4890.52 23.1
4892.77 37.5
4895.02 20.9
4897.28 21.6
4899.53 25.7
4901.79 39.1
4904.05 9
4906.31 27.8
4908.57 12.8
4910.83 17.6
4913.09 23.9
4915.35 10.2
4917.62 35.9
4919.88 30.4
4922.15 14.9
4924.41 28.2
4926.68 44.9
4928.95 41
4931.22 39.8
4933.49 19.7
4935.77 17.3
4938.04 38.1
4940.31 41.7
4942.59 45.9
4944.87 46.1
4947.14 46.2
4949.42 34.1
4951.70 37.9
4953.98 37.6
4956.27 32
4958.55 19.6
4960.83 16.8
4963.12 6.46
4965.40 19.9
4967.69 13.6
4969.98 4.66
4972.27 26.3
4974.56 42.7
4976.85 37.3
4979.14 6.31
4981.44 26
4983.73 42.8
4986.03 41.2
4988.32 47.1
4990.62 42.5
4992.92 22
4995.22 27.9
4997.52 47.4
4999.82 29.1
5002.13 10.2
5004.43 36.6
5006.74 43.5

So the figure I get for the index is 8.0 angstrom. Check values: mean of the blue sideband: 41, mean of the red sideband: 30.9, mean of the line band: 21.5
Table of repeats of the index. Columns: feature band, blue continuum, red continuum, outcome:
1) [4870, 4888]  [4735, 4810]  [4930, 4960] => 2.1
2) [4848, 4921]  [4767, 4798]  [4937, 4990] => 5.4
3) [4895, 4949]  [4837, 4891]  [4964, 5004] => 7.5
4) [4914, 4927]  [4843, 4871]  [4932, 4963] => 3.6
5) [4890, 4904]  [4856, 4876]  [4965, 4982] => 4.3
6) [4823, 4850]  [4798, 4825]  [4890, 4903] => -4.6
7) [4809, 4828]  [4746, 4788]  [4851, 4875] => -4.4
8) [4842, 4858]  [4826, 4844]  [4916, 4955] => 0.4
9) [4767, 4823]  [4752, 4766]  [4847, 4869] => 5.1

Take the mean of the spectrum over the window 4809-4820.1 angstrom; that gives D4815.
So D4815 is 62.1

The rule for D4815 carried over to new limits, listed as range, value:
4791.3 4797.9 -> 53.4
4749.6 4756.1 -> 48.7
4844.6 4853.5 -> 46.7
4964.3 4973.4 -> 16.1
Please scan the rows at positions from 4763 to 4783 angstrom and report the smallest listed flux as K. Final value 0.675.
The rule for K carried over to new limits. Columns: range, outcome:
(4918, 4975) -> 4.66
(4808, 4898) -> 7.04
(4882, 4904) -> 15.6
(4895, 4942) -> 9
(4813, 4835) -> 12.5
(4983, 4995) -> 22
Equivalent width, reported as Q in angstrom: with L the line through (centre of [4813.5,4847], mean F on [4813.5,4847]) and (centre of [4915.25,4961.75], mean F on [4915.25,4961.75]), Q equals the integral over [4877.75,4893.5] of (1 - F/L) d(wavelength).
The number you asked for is 5.4 angstrom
